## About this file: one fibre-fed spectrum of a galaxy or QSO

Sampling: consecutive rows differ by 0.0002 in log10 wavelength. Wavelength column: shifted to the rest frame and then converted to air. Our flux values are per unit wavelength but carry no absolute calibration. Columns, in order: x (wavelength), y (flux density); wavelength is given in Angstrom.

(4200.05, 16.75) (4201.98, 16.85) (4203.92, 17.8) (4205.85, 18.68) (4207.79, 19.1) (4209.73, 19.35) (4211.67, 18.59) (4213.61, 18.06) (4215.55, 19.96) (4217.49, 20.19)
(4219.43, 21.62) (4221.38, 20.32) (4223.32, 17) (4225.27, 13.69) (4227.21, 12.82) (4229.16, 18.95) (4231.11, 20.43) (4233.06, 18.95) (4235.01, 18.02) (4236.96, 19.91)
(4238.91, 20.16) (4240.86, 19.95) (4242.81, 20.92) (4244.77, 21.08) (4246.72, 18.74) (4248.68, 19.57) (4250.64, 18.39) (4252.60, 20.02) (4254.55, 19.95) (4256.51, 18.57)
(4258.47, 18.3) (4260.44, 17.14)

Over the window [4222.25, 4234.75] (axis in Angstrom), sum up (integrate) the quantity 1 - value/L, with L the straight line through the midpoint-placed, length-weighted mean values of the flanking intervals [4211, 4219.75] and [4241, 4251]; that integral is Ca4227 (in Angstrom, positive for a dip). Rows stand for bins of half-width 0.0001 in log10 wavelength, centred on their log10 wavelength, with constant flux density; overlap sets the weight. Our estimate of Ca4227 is 1.7 Angstrom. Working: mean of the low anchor 19.6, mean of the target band 17.1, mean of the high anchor 19.8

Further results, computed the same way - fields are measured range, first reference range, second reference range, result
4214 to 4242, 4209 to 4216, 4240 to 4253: 0.9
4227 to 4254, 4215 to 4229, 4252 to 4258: -0.8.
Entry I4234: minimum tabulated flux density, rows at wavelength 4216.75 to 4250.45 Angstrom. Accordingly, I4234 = 12.82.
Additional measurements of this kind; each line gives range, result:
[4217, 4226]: 13.69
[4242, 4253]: 18.39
